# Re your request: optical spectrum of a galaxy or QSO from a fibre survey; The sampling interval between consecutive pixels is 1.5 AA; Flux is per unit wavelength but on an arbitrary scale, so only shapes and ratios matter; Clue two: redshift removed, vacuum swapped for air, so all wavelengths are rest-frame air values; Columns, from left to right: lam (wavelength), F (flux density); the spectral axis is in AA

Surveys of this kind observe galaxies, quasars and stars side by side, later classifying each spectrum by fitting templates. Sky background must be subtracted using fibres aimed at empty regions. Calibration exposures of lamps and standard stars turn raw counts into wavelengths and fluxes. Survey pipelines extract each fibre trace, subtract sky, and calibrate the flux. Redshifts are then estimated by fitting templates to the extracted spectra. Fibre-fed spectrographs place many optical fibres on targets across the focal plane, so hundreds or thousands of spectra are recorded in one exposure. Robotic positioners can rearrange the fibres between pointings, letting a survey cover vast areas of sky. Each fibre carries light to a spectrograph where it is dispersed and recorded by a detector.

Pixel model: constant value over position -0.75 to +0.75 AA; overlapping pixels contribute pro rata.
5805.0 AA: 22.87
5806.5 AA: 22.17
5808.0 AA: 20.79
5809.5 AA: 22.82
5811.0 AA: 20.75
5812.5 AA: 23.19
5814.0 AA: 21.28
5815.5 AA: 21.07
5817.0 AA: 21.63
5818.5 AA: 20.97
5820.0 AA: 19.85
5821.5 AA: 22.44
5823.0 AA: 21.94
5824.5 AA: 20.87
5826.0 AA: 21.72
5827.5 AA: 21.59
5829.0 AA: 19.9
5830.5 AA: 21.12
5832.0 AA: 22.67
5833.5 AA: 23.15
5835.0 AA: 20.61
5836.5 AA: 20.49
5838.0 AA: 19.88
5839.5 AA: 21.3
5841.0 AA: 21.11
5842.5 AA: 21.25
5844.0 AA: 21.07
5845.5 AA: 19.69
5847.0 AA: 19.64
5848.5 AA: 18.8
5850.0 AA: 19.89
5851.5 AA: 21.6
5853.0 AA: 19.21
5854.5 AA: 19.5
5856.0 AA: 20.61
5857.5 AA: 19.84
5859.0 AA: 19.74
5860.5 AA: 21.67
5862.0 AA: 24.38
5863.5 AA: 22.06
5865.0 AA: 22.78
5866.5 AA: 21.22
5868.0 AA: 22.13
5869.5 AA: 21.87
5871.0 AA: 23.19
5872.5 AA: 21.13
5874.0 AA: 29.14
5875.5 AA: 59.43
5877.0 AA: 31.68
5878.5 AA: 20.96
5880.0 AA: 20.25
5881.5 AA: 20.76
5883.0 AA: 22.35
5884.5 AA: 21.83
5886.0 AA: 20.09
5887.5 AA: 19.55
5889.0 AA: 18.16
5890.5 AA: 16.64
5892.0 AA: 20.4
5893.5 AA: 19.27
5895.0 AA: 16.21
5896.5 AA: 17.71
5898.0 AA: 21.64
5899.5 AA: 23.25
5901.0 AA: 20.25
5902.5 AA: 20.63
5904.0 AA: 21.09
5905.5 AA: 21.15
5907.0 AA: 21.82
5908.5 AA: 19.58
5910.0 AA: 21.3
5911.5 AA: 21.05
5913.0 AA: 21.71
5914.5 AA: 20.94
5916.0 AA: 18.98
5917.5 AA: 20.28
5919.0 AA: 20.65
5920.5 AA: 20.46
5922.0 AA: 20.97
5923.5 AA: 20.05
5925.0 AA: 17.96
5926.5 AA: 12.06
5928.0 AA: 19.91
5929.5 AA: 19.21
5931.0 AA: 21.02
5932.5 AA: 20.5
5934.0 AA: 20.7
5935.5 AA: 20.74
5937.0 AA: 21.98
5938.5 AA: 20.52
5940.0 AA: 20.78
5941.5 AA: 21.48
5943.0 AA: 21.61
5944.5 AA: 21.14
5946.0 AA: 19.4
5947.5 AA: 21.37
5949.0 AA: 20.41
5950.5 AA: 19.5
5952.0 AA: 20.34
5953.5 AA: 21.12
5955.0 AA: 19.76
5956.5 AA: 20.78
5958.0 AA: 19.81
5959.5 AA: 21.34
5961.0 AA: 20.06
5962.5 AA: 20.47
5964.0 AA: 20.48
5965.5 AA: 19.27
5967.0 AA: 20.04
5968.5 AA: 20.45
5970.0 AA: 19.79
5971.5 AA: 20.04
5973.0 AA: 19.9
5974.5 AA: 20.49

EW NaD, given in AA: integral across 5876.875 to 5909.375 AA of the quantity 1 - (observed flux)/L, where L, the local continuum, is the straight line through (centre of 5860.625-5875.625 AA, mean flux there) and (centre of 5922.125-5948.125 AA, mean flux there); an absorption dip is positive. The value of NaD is 3.86 AA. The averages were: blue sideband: 25.2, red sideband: 20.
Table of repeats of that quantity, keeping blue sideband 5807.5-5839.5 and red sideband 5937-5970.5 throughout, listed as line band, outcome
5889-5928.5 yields 1.9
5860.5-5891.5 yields -4.2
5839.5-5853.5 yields 0.6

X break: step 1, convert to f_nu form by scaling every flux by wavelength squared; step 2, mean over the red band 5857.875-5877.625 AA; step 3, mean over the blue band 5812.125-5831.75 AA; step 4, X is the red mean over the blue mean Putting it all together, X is 1.2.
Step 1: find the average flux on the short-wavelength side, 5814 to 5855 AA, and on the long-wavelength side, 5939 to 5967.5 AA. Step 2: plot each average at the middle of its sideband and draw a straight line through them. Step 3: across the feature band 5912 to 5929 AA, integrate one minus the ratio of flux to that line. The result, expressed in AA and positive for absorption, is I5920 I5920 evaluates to 0.9 AA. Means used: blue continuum 20.9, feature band 19.5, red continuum 20.5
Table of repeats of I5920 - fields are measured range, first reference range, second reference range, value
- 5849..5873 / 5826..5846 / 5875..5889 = 2.2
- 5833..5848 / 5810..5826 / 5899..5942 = 0.3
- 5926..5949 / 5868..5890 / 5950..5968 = 1.3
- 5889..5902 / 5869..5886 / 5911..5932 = 2.3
